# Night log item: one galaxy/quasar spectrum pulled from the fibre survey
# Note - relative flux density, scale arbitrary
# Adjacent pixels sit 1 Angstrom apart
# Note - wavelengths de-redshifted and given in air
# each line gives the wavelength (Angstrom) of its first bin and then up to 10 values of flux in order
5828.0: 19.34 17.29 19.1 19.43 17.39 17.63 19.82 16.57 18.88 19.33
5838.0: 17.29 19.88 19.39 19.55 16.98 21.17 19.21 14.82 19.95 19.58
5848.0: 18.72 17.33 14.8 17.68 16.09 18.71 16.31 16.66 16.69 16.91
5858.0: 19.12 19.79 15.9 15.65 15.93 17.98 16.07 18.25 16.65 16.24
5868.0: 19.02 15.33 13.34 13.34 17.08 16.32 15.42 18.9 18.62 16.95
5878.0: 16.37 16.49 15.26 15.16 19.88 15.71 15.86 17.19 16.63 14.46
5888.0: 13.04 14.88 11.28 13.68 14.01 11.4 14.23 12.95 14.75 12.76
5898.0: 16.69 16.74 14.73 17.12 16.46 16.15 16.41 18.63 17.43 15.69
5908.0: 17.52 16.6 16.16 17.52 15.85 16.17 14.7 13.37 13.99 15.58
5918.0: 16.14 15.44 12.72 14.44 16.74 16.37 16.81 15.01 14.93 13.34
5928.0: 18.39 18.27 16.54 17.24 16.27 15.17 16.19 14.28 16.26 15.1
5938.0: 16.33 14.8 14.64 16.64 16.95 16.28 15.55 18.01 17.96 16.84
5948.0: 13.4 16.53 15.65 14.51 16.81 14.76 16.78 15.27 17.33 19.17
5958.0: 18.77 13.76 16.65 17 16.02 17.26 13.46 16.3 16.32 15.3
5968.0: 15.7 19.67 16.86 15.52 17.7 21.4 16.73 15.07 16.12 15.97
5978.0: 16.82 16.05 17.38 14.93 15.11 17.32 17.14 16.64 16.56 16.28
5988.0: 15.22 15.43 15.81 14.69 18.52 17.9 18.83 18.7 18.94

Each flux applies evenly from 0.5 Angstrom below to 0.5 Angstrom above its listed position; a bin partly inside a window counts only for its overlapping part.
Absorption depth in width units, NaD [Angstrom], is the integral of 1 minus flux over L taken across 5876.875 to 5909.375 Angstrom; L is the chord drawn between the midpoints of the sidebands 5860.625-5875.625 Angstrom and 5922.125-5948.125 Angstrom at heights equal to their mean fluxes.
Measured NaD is 1.5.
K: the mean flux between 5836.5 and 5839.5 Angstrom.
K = 18.8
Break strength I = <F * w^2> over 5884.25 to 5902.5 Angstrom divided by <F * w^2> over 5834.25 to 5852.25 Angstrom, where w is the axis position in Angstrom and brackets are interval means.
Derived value 0.82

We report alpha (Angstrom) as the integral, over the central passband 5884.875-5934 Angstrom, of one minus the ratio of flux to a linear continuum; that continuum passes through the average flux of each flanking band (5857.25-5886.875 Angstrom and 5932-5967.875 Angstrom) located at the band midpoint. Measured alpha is 2.7 Angstrom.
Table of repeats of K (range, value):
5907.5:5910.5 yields 16.8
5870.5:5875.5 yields 16.2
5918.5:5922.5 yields 14.8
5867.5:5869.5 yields 17.2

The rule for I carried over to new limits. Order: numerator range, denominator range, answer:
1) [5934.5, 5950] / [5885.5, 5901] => 1.14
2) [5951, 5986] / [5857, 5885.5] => 1.02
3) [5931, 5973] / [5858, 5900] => 1.06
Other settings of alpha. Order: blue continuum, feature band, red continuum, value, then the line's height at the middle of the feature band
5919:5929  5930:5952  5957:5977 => 0.0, 16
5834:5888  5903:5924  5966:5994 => 1.3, 16.9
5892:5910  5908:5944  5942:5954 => 0.2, 15.9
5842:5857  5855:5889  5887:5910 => 0.0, 16.5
